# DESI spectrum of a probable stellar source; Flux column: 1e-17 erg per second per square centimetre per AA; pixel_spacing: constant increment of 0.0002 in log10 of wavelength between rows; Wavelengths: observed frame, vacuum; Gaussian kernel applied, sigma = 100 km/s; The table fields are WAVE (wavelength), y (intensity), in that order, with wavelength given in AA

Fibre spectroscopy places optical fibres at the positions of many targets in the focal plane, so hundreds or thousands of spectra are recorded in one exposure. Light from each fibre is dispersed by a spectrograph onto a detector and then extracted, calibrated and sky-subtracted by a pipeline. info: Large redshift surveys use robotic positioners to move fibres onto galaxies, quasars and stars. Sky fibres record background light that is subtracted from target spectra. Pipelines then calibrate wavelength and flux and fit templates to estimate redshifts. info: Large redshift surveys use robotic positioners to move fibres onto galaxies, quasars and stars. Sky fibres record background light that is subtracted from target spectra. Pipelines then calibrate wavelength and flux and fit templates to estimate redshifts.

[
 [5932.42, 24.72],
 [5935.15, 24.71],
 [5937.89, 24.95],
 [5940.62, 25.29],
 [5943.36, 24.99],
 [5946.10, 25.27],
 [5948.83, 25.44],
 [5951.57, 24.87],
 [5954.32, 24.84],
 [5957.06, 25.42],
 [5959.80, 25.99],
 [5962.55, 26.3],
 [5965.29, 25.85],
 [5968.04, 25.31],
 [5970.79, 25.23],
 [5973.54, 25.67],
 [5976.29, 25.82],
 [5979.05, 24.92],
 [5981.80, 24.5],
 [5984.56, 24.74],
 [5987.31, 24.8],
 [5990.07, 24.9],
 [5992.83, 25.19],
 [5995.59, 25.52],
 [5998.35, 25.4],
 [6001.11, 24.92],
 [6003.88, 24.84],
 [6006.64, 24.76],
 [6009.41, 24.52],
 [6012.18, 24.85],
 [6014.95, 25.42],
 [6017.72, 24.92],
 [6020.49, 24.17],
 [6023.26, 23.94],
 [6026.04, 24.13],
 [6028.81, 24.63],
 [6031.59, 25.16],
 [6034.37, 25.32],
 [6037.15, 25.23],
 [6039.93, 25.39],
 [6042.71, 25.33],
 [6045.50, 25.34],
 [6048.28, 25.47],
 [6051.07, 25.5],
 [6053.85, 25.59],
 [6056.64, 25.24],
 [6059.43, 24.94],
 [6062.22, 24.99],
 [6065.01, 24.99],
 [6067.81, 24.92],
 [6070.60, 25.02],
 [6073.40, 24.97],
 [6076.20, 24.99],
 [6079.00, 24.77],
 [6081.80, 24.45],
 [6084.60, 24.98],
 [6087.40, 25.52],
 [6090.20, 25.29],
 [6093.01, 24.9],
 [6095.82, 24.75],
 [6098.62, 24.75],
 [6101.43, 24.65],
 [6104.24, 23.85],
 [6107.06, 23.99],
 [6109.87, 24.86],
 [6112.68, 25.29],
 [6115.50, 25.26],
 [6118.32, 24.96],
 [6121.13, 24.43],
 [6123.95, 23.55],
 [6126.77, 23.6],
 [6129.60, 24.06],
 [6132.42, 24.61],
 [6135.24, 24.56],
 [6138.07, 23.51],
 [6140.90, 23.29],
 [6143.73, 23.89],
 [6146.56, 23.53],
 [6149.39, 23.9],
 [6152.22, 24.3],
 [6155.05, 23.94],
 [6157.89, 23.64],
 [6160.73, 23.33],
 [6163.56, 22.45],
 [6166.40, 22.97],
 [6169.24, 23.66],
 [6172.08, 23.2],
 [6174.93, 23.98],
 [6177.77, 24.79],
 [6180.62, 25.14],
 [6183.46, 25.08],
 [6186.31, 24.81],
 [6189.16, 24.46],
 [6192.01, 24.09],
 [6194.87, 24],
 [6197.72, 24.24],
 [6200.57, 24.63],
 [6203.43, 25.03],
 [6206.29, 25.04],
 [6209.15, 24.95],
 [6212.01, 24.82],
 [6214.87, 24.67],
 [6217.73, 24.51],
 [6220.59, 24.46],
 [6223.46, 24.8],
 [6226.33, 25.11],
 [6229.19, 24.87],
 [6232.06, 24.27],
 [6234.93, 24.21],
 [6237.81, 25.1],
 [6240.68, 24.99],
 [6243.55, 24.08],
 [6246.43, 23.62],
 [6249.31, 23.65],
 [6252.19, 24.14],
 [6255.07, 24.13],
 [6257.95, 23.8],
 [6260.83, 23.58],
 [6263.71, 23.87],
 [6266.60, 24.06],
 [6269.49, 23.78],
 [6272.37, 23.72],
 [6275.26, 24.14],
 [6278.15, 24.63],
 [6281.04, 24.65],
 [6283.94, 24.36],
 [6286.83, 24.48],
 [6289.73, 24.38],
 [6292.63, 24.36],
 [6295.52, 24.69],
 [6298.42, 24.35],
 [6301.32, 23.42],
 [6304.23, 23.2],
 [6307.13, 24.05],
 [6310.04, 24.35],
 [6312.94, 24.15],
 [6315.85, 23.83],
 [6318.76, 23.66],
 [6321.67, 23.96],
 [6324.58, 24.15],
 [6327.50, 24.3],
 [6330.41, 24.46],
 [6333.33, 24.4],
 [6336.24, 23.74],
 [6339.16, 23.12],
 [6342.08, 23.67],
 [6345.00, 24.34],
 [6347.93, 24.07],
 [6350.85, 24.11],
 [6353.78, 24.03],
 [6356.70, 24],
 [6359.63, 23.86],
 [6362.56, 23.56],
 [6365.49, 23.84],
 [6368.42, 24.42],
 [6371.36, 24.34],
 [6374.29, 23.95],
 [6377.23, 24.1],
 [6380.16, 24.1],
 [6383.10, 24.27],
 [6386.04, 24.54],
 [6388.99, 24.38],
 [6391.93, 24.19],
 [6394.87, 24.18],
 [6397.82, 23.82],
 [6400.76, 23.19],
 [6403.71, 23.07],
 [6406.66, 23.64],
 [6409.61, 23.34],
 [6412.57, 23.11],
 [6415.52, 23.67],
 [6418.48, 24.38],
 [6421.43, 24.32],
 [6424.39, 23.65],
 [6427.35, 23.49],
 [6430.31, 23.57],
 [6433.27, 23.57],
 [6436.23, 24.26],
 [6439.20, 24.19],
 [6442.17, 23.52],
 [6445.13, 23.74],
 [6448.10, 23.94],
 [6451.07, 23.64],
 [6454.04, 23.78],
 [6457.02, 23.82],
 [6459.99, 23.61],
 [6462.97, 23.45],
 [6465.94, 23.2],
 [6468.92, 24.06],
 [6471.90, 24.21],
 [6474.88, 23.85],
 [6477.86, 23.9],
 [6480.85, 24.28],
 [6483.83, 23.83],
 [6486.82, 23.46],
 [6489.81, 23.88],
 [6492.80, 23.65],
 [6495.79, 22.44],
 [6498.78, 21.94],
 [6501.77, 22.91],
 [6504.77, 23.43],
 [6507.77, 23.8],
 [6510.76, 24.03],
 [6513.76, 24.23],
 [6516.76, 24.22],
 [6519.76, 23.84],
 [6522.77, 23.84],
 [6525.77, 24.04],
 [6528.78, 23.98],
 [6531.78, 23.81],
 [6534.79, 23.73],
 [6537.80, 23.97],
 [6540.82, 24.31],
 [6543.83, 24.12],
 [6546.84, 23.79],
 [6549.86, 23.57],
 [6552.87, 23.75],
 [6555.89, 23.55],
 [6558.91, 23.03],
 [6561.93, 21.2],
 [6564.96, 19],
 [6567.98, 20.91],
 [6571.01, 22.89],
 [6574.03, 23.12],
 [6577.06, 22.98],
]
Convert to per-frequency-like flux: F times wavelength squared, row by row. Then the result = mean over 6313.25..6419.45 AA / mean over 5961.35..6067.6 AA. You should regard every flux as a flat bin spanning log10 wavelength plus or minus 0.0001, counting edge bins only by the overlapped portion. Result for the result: 1.1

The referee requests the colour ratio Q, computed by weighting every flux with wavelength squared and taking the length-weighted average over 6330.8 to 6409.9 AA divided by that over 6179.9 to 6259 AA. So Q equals 1.02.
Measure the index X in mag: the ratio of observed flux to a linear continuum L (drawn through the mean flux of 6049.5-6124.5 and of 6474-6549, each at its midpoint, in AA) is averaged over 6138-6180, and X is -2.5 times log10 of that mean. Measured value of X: 0.05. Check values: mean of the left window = 24.9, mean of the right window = 23.7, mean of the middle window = 23.7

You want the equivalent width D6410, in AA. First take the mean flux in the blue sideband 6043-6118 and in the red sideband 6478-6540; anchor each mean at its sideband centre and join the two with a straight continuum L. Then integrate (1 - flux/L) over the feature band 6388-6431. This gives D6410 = 0.4 AA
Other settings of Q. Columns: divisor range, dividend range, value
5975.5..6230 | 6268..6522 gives 1.07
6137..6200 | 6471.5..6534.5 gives 1.10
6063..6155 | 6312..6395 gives 1.06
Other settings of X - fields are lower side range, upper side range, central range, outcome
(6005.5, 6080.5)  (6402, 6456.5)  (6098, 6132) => 0.01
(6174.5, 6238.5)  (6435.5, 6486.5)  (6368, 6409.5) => 0.00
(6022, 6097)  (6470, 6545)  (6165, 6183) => 0.03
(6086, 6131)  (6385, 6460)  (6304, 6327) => 0.00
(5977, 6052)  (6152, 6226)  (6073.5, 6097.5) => -0.01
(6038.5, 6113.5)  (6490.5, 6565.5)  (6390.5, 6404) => 0.01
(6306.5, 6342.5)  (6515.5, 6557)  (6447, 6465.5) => 0.01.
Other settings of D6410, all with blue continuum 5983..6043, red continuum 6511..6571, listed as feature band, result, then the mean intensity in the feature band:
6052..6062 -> -0.19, 25.3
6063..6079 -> -0.15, 25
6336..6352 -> 0.04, 23.8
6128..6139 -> 0.15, 24.2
